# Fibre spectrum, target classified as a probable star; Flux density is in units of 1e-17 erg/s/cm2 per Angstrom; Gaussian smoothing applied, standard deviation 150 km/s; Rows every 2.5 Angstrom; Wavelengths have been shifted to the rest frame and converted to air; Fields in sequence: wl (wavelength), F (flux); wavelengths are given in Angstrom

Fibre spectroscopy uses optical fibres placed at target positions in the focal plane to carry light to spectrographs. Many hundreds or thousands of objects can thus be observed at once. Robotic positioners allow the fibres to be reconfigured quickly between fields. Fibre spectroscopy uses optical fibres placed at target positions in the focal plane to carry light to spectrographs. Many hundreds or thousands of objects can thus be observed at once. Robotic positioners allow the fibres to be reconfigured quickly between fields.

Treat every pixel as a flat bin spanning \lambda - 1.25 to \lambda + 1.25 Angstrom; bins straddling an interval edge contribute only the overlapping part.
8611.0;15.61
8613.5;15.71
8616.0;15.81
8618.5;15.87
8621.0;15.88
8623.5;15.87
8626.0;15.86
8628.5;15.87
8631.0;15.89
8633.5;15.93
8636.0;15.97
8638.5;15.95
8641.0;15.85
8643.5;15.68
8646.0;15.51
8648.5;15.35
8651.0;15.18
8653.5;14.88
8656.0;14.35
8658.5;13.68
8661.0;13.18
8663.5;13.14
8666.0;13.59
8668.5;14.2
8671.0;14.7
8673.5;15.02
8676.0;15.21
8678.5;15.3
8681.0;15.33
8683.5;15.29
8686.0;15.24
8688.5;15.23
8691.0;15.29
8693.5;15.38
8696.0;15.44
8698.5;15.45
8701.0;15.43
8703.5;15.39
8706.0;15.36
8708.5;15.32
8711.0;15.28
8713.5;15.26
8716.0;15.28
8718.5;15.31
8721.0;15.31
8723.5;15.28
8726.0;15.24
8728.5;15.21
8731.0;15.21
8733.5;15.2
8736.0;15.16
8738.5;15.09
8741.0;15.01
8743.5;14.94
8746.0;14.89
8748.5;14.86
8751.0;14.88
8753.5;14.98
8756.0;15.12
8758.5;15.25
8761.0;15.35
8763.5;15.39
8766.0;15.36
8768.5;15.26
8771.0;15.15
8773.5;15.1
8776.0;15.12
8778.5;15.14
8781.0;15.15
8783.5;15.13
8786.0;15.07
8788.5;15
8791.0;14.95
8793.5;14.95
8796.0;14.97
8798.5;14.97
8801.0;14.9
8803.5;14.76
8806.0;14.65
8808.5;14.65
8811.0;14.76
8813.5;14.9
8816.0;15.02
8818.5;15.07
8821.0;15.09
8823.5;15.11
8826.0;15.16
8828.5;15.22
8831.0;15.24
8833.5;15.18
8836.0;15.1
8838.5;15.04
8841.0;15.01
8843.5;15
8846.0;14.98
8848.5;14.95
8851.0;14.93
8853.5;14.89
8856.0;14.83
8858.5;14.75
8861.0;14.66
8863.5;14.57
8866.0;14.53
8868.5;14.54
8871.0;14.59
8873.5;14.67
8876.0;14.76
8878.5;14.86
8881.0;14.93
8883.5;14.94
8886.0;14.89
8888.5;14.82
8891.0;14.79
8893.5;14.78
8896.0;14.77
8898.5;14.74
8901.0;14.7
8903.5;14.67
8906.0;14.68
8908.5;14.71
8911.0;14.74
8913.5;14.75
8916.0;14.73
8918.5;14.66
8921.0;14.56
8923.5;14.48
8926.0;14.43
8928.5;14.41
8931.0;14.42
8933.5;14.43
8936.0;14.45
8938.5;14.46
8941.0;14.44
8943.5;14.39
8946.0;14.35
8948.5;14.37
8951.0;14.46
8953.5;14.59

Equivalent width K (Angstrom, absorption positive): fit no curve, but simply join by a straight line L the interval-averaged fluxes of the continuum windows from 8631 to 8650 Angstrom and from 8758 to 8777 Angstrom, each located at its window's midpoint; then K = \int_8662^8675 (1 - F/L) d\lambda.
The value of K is 1.3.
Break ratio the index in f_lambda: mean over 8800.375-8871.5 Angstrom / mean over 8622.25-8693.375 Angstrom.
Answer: 1.0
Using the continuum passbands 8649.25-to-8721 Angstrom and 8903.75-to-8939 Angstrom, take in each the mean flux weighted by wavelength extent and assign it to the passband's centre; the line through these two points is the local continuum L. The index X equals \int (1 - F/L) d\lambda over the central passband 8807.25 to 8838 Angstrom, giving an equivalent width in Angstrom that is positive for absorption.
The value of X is -0.7 Angstrom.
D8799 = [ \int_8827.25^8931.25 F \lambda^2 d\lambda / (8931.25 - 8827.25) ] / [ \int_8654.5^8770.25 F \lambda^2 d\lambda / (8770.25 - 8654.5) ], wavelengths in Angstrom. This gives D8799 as 1.0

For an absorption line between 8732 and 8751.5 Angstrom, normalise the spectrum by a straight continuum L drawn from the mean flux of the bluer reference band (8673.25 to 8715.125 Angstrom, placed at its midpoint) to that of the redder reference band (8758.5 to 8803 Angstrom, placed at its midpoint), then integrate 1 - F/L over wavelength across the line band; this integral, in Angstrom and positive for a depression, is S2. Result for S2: 0.2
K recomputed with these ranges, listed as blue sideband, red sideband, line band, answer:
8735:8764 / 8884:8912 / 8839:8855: -0.1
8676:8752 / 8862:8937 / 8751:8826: -0.2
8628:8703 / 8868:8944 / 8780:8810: -0.2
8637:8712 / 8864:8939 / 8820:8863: -0.7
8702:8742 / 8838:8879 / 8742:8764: 0.1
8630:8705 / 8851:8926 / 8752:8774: -0.4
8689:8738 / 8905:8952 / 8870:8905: -0.3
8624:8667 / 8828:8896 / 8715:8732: -0.3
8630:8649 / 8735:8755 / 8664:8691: 1.1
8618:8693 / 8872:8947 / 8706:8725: -0.3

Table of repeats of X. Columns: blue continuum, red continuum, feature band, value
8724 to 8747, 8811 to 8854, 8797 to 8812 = 0.28 Angstrom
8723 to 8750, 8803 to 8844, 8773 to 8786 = -0.07 Angstrom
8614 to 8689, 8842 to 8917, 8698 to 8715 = -0.32 Angstrom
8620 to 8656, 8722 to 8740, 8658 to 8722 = 1.79 Angstrom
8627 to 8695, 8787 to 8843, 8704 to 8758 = -0.49 Angstrom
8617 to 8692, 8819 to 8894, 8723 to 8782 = -0.44 Angstrom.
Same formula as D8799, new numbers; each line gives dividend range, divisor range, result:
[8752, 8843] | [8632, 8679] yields 1.05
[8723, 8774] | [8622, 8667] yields 1.03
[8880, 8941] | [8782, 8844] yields 1.00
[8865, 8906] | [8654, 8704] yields 1.05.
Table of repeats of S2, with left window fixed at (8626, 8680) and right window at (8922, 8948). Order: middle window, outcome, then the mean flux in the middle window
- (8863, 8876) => -0.04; 14.6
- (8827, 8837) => -0.38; 15.2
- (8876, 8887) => -0.27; 14.9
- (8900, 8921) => -0.32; 14.7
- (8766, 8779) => -0.37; 15.2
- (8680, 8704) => -0.69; 15.3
